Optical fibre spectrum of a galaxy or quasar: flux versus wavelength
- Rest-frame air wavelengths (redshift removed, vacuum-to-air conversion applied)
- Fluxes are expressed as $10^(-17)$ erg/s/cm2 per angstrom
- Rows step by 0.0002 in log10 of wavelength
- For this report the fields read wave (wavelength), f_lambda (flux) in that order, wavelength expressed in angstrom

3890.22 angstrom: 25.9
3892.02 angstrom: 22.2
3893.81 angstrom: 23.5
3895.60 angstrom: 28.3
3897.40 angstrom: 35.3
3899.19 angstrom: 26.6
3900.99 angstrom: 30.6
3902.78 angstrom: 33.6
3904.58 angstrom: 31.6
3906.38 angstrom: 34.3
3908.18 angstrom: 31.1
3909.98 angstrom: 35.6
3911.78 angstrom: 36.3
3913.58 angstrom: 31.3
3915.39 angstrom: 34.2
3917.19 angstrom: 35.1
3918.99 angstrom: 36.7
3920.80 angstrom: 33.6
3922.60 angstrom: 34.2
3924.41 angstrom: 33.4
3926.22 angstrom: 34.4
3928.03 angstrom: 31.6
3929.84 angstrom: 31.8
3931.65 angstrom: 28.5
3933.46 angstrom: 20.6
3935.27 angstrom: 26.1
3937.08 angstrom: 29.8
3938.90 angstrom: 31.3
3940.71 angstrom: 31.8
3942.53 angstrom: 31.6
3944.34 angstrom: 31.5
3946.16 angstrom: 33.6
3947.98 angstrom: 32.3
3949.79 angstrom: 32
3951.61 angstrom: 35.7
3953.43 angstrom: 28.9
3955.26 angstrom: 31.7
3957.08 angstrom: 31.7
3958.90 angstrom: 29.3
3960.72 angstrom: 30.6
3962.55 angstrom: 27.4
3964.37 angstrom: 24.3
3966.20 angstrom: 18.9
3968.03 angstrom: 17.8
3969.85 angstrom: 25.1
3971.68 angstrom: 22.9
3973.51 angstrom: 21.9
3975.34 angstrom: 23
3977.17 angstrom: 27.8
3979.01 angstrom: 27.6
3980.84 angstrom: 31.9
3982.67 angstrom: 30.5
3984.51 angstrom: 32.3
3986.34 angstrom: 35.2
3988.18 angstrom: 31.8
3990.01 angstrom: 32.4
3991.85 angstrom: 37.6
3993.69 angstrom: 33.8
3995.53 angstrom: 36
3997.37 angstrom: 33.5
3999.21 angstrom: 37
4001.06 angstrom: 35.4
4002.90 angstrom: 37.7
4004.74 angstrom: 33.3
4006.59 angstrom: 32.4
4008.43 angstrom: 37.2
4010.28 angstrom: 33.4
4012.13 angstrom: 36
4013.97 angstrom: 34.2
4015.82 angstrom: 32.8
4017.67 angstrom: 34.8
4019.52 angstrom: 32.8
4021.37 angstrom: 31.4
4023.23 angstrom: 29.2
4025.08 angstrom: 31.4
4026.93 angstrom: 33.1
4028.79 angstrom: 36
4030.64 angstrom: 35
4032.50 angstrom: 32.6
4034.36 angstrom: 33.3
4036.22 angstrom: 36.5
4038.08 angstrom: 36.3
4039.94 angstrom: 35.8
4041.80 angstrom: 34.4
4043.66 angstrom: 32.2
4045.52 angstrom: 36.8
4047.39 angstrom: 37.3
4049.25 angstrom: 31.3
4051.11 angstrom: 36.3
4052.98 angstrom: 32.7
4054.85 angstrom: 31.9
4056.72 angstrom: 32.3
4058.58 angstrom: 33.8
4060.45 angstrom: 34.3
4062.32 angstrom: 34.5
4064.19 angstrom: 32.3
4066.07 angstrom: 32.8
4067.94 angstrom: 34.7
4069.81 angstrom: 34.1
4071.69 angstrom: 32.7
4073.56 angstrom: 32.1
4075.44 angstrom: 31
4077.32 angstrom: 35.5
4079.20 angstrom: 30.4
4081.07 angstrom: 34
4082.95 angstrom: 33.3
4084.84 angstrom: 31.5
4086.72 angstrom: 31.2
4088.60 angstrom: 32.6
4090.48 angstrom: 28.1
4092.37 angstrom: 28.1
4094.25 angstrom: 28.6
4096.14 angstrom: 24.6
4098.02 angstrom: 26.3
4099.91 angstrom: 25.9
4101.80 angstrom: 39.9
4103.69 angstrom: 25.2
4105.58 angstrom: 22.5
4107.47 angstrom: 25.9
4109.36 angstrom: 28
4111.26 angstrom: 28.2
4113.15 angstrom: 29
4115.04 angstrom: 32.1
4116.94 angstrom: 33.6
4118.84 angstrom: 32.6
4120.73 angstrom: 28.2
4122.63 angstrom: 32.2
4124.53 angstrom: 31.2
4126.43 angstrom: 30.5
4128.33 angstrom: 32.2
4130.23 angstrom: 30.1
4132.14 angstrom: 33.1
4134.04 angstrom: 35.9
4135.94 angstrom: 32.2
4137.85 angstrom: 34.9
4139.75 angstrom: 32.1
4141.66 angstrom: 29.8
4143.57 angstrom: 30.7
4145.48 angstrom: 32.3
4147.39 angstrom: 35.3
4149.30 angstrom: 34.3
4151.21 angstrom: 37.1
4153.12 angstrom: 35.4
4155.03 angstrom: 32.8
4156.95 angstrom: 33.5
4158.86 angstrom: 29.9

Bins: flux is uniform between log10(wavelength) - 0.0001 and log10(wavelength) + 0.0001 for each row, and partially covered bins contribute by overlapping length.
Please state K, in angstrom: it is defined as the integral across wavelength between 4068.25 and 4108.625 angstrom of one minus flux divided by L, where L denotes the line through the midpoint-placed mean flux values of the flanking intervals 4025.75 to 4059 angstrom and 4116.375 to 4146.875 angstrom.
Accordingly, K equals 3.6 angstrom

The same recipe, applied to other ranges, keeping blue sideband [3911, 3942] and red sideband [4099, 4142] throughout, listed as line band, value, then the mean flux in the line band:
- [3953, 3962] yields 0.3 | 30.4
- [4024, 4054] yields -3.1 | 34.4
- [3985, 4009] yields -2.6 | 34.8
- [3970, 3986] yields 2.1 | 27.4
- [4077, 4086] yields -0.5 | 32.7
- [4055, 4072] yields -1.3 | 33.5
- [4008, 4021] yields -1.2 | 34.2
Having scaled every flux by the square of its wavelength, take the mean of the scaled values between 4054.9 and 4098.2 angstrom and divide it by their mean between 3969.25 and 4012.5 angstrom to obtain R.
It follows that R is 1.04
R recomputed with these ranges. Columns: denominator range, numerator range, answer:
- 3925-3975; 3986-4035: 1.23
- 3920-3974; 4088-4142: 1.12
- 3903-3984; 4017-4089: 1.18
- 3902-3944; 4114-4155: 1.13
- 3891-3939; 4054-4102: 1.10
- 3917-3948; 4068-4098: 1.07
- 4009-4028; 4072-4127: 0.95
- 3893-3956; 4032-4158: 1.10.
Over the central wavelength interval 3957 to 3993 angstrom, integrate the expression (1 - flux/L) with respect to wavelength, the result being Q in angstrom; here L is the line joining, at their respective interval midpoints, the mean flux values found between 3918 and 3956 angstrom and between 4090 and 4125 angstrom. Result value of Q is 3.4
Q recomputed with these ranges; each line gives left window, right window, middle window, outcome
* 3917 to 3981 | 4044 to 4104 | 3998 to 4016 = -2.6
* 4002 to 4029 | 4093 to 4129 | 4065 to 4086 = -1.4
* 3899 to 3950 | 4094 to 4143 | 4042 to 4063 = -2.1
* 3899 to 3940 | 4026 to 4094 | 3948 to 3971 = 3.1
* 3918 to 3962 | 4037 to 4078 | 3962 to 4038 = 2.8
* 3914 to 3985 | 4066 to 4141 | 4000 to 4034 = -4.1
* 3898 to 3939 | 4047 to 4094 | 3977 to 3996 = -0.2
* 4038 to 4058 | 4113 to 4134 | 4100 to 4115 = 1.7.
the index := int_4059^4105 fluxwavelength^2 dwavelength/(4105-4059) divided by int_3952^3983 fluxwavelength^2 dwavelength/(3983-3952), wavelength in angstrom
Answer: 1.2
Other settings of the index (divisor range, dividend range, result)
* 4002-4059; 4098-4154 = 0.97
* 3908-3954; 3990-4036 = 1.11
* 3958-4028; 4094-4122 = 0.98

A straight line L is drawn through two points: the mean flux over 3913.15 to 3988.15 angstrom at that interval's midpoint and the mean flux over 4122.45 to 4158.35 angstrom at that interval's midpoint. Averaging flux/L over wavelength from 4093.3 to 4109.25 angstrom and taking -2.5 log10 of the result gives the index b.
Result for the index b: 0.18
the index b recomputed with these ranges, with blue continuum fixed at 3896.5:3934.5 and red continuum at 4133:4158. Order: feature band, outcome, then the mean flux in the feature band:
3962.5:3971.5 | 0.415 mag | 22.3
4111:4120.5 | 0.077 mag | 31.1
